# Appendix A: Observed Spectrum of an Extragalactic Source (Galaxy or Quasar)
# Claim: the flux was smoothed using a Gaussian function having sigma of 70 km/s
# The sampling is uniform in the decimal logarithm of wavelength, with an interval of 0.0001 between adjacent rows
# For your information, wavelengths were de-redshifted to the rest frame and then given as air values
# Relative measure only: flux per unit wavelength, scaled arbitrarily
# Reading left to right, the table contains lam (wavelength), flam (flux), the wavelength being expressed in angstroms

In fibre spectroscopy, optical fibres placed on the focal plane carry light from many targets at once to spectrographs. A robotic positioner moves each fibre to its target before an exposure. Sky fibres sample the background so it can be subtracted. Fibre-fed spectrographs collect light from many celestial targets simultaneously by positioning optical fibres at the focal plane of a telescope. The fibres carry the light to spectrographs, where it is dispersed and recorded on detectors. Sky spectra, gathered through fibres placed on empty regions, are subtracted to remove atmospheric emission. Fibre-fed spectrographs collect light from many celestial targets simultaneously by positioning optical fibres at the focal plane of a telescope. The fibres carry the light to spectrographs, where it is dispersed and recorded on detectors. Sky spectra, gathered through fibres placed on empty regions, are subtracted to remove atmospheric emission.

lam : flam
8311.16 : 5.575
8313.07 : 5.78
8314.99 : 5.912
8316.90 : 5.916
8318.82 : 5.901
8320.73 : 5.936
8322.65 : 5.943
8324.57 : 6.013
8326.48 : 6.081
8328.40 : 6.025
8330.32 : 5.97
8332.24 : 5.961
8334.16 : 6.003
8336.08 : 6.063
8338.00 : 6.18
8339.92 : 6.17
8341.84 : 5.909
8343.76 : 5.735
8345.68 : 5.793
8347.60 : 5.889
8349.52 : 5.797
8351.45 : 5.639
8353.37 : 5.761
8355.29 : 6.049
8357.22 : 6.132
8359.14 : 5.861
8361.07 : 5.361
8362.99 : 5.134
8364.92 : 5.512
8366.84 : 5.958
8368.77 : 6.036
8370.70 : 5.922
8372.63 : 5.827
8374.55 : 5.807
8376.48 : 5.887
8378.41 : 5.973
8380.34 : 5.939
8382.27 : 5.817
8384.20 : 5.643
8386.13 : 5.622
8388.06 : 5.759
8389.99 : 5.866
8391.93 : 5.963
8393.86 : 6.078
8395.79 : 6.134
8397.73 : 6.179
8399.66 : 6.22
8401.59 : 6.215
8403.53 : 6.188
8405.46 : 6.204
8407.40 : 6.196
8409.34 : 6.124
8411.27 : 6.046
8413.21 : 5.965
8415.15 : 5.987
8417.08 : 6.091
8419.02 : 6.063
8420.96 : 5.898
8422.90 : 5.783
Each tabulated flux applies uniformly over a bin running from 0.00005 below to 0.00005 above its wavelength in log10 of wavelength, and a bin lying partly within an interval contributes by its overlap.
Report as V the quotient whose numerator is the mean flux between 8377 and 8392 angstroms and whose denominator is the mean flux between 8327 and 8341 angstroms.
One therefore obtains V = 1.0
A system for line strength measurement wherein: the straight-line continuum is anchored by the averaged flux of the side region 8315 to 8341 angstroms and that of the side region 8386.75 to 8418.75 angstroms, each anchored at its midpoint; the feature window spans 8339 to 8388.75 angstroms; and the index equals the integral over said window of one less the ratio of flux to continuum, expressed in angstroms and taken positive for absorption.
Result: 1.9 angstroms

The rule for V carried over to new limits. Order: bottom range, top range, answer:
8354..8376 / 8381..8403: 1.03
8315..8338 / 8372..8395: 0.98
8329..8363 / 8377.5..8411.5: 1.02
